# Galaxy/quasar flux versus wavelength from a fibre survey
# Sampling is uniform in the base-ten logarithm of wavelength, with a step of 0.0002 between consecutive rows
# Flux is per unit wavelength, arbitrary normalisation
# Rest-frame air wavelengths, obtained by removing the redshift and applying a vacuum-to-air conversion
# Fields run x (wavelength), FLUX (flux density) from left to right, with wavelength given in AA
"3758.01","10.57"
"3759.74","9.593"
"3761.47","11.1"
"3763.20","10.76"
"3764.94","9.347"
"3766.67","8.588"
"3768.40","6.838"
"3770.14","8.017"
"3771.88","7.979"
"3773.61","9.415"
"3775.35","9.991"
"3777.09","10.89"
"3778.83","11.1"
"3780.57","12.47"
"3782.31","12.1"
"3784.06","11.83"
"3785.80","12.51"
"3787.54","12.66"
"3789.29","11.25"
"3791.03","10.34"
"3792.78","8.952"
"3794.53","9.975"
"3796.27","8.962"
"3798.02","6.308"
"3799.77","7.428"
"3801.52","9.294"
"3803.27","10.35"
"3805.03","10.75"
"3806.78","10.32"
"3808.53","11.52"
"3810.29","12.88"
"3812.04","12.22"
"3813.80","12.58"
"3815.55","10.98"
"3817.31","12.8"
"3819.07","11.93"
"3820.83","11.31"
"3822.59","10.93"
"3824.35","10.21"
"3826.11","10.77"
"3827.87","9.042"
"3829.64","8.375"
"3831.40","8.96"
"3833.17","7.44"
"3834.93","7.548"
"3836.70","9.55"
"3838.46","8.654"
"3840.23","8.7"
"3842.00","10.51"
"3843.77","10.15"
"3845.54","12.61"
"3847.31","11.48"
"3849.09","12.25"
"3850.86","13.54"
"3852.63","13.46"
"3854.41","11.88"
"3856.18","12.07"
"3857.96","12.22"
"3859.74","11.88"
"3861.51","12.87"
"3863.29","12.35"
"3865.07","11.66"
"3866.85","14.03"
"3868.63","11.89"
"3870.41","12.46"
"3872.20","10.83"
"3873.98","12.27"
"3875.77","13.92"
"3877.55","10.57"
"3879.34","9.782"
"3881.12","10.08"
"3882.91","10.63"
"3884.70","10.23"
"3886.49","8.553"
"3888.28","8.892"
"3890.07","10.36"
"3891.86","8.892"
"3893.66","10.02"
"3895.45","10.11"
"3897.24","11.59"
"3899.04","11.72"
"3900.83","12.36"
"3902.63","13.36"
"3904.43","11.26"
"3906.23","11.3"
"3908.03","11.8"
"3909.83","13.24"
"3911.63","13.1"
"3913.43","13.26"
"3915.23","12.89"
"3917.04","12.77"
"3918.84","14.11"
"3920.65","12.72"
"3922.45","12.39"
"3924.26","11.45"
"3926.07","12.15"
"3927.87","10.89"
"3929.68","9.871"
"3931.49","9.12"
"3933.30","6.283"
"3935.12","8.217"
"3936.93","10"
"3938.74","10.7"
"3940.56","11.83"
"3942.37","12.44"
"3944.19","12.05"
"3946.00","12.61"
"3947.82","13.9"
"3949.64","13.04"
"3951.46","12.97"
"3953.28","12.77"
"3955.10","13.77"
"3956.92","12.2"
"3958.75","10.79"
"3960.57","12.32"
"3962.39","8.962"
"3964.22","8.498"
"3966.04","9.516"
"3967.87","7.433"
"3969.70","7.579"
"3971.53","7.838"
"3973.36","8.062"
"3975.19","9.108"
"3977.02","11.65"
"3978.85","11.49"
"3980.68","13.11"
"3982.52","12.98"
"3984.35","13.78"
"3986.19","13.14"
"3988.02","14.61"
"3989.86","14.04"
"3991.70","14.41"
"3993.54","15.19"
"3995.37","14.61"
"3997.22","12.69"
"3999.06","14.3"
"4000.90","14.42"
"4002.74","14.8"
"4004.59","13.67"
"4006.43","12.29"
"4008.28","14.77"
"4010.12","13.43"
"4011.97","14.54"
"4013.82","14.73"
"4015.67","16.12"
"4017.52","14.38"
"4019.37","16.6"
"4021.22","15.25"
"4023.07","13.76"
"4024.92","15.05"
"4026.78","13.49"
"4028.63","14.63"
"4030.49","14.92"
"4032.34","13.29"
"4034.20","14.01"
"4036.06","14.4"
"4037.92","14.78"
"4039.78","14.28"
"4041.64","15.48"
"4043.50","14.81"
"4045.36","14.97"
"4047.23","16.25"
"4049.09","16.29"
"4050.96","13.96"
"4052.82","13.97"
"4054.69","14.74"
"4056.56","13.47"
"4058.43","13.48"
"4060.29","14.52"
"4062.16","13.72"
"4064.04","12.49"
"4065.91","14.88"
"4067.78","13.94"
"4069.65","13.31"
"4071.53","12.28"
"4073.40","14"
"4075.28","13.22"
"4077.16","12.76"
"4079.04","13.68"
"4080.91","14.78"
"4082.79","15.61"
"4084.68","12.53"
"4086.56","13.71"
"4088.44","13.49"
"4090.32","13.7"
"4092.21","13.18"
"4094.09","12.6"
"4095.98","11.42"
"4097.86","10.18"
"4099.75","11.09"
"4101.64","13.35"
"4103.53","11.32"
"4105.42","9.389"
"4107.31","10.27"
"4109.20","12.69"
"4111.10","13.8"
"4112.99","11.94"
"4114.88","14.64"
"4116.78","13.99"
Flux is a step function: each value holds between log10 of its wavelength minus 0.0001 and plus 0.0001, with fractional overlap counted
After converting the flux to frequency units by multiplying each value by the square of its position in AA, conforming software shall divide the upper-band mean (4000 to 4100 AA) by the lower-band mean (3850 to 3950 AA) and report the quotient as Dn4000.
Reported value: 1.31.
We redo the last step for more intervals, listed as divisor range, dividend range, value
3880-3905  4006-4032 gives 1.47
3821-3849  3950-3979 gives 1.13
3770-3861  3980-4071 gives 1.50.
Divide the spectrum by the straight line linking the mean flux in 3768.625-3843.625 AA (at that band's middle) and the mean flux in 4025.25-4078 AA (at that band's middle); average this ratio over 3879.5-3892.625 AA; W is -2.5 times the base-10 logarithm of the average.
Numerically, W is 0.186 mag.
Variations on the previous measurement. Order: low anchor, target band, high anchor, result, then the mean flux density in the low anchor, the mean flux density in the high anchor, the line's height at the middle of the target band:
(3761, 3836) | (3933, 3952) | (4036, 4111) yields 0.05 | 10.2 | 13.5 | 11.9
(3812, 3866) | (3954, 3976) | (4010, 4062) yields 0.34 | 11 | 14.6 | 13.3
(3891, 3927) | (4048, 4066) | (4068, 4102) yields -0.10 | 12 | 13.1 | 12.9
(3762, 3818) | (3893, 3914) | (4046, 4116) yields -0.04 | 10.4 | 13.3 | 11.5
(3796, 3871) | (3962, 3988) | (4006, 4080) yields 0.26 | 10.9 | 14.3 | 13.2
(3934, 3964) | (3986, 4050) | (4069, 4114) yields -0.19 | 11.7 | 12.7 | 12.2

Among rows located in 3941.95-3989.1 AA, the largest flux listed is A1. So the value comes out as 14.61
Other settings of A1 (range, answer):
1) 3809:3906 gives 14.03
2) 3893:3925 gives 14.11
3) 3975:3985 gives 13.78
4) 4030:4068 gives 16.29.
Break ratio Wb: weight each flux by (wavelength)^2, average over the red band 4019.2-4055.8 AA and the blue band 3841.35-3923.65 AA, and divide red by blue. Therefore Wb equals 1.35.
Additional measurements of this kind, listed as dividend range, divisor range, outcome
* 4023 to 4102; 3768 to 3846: 1.54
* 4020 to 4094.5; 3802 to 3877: 1.40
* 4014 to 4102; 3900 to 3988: 1.29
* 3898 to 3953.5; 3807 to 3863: 1.12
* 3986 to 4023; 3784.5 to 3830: 1.50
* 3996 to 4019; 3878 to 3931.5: 1.32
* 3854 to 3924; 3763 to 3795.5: 1.21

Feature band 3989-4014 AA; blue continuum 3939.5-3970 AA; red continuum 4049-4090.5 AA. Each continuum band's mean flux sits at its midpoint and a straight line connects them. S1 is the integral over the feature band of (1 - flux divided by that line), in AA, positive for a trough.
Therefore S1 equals -3.5 AA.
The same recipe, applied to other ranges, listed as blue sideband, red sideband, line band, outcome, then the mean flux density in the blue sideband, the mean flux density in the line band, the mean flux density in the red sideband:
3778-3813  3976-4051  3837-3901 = 3.4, 10.7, 11.2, 14.3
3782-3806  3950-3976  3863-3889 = -2.6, 10.1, 11.2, 10.2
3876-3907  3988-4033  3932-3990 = 7.7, 10.6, 11.1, 14.4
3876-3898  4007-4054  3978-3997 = -0.5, 10.1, 13.7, 14.7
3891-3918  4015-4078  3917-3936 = 2.2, 11.9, 10.8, 14.3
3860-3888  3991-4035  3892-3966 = 5.9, 11.4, 11.6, 14.4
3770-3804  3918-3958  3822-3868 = -0.8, 10.1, 10.9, 11.6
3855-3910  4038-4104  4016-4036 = -2.2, 11.4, 14.6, 13.7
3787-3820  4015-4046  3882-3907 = 3.2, 10.6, 10.7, 14.7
